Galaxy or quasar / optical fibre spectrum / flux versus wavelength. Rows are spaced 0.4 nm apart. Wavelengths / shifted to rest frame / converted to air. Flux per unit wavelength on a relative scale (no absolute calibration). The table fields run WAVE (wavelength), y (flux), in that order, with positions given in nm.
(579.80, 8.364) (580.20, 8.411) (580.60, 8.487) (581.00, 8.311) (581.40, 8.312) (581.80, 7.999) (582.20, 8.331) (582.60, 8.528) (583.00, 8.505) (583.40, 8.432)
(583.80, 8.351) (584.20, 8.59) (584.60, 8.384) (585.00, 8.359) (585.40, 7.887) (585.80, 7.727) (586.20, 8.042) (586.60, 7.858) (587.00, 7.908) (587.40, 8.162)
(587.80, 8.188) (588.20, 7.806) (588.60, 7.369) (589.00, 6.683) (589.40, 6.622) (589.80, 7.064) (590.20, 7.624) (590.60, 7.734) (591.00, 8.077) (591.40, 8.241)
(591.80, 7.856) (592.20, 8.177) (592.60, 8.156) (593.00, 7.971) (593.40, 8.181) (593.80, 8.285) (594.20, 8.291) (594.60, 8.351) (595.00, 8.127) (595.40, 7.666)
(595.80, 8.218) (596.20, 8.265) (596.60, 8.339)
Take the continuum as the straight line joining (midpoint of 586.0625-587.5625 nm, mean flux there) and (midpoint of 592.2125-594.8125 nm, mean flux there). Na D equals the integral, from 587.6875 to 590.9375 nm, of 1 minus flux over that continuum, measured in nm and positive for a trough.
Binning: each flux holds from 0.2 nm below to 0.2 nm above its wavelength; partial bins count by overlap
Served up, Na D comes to 0.27 nm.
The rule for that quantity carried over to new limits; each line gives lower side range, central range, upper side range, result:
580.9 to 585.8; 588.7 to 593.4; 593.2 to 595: 0.342 nm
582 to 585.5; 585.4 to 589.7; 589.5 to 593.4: 0.263 nm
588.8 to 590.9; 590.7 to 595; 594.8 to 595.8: -0.302 nm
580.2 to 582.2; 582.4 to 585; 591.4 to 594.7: -0.060 nm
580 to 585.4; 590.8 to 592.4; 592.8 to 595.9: 0.020 nm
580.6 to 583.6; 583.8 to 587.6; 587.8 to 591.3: -0.096 nm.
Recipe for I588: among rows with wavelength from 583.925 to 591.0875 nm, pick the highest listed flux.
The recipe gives 8.59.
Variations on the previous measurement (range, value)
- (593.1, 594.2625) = 8.291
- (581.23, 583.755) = 8.528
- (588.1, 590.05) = 7.806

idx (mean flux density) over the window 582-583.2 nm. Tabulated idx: 8.45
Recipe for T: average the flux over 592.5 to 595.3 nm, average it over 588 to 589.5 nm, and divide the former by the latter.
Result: 1.14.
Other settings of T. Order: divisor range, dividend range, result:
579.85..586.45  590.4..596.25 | 0.98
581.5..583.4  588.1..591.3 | 0.88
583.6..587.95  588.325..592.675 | 0.93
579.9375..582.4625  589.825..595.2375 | 0.97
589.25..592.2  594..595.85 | 1.06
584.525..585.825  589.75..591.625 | 0.96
